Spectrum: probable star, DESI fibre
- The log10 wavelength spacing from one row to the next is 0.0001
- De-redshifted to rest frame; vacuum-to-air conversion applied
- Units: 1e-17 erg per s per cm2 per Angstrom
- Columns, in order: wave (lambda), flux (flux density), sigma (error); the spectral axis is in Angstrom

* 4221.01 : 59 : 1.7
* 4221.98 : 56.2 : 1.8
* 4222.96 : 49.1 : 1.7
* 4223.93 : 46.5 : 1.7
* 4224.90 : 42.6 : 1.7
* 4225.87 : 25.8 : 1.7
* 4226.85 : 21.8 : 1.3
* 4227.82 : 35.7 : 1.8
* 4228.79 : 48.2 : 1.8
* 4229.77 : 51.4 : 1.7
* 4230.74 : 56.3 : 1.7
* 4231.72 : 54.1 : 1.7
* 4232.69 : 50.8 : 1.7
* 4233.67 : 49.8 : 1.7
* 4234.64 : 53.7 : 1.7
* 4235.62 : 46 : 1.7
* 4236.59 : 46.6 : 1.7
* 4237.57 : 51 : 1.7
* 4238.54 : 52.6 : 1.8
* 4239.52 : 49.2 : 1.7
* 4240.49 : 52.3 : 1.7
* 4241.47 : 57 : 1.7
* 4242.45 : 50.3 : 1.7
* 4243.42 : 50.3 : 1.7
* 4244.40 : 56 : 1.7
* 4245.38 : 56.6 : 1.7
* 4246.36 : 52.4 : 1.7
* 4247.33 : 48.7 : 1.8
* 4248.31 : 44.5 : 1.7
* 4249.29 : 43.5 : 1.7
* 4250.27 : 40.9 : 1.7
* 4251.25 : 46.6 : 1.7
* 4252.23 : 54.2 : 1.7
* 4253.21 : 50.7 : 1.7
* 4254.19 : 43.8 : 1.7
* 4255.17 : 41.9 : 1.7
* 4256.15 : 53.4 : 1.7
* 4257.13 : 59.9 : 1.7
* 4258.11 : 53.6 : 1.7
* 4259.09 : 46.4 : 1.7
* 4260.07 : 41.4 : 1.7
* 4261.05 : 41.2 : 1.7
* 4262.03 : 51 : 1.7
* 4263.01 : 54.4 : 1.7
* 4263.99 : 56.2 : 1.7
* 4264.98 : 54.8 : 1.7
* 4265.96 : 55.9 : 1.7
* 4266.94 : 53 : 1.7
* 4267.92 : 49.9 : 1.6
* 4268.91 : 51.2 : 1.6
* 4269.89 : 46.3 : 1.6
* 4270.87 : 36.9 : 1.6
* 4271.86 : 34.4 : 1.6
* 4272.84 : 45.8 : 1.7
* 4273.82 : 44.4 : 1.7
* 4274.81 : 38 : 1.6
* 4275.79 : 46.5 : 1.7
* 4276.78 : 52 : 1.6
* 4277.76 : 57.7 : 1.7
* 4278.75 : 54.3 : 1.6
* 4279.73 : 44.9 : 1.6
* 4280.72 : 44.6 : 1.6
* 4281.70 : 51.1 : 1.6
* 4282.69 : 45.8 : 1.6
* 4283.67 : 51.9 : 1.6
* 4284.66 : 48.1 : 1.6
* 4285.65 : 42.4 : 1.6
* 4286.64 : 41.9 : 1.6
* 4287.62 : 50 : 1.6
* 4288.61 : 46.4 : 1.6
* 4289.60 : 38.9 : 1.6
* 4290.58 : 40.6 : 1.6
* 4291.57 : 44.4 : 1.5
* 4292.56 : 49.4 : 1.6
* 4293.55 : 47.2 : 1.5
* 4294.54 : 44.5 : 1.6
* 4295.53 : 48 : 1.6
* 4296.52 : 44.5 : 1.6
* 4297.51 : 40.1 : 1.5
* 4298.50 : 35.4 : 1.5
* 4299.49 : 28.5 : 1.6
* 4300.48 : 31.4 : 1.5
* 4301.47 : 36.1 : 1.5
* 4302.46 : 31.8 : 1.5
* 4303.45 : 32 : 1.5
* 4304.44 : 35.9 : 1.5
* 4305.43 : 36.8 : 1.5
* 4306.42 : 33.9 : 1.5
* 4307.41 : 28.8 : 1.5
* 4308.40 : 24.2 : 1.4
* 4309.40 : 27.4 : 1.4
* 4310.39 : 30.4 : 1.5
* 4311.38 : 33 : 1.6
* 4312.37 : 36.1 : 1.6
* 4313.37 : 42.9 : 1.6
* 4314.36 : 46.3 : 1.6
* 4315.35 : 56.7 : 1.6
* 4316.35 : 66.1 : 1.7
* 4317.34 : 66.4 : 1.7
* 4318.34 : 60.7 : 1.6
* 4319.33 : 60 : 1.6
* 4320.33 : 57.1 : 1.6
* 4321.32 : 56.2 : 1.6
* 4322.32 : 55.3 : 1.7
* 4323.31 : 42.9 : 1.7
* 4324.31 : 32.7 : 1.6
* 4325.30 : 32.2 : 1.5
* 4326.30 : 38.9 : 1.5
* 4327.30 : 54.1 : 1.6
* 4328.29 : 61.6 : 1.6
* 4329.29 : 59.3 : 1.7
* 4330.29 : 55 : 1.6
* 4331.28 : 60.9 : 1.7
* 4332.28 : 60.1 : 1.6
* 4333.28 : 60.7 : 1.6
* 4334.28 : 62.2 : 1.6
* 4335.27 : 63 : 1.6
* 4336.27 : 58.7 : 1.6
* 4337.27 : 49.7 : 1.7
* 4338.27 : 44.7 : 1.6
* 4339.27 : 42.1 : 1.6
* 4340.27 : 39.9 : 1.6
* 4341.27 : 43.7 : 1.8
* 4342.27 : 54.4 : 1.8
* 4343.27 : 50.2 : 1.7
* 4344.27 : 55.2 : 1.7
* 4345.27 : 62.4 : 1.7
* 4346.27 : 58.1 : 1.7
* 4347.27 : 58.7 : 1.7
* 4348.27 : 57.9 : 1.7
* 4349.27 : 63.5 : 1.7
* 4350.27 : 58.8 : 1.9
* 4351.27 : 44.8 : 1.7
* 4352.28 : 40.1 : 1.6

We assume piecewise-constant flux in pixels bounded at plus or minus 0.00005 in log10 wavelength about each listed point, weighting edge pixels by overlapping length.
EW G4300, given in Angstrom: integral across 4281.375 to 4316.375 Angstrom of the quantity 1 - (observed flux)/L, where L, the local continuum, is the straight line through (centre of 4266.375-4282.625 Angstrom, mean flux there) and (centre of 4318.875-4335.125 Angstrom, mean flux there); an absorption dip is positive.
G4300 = 6.6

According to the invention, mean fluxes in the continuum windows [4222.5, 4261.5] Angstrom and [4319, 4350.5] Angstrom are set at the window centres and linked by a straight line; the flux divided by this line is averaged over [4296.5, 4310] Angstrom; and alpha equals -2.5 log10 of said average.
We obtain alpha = 0.49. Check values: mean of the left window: 47.9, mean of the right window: 53.4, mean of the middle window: 32.9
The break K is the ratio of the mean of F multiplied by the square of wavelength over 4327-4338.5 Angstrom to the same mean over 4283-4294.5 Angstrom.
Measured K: 1.30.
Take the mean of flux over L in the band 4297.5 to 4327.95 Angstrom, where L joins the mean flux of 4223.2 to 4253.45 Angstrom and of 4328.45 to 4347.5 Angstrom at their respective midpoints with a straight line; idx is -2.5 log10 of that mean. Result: 0.261 mag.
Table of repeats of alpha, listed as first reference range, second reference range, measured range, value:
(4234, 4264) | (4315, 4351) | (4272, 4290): 0.106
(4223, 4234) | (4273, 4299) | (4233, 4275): -0.098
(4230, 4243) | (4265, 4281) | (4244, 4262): 0.023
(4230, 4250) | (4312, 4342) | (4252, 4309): 0.159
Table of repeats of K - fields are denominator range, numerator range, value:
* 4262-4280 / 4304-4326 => 0.91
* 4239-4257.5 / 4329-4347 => 1.13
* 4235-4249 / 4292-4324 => 0.86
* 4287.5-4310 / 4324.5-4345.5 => 1.41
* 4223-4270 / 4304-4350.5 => 1.06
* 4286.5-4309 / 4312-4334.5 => 1.39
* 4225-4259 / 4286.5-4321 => 0.90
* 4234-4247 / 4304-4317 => 0.77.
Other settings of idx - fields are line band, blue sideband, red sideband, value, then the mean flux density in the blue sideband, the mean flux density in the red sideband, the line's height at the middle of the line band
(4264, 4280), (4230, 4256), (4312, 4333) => 0.062 mag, 50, 52.6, 51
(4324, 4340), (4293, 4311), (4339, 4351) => -0.087 mag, 35.4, 53.8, 48.3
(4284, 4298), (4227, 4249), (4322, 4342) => 0.131 mag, 50.1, 50.9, 50.6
